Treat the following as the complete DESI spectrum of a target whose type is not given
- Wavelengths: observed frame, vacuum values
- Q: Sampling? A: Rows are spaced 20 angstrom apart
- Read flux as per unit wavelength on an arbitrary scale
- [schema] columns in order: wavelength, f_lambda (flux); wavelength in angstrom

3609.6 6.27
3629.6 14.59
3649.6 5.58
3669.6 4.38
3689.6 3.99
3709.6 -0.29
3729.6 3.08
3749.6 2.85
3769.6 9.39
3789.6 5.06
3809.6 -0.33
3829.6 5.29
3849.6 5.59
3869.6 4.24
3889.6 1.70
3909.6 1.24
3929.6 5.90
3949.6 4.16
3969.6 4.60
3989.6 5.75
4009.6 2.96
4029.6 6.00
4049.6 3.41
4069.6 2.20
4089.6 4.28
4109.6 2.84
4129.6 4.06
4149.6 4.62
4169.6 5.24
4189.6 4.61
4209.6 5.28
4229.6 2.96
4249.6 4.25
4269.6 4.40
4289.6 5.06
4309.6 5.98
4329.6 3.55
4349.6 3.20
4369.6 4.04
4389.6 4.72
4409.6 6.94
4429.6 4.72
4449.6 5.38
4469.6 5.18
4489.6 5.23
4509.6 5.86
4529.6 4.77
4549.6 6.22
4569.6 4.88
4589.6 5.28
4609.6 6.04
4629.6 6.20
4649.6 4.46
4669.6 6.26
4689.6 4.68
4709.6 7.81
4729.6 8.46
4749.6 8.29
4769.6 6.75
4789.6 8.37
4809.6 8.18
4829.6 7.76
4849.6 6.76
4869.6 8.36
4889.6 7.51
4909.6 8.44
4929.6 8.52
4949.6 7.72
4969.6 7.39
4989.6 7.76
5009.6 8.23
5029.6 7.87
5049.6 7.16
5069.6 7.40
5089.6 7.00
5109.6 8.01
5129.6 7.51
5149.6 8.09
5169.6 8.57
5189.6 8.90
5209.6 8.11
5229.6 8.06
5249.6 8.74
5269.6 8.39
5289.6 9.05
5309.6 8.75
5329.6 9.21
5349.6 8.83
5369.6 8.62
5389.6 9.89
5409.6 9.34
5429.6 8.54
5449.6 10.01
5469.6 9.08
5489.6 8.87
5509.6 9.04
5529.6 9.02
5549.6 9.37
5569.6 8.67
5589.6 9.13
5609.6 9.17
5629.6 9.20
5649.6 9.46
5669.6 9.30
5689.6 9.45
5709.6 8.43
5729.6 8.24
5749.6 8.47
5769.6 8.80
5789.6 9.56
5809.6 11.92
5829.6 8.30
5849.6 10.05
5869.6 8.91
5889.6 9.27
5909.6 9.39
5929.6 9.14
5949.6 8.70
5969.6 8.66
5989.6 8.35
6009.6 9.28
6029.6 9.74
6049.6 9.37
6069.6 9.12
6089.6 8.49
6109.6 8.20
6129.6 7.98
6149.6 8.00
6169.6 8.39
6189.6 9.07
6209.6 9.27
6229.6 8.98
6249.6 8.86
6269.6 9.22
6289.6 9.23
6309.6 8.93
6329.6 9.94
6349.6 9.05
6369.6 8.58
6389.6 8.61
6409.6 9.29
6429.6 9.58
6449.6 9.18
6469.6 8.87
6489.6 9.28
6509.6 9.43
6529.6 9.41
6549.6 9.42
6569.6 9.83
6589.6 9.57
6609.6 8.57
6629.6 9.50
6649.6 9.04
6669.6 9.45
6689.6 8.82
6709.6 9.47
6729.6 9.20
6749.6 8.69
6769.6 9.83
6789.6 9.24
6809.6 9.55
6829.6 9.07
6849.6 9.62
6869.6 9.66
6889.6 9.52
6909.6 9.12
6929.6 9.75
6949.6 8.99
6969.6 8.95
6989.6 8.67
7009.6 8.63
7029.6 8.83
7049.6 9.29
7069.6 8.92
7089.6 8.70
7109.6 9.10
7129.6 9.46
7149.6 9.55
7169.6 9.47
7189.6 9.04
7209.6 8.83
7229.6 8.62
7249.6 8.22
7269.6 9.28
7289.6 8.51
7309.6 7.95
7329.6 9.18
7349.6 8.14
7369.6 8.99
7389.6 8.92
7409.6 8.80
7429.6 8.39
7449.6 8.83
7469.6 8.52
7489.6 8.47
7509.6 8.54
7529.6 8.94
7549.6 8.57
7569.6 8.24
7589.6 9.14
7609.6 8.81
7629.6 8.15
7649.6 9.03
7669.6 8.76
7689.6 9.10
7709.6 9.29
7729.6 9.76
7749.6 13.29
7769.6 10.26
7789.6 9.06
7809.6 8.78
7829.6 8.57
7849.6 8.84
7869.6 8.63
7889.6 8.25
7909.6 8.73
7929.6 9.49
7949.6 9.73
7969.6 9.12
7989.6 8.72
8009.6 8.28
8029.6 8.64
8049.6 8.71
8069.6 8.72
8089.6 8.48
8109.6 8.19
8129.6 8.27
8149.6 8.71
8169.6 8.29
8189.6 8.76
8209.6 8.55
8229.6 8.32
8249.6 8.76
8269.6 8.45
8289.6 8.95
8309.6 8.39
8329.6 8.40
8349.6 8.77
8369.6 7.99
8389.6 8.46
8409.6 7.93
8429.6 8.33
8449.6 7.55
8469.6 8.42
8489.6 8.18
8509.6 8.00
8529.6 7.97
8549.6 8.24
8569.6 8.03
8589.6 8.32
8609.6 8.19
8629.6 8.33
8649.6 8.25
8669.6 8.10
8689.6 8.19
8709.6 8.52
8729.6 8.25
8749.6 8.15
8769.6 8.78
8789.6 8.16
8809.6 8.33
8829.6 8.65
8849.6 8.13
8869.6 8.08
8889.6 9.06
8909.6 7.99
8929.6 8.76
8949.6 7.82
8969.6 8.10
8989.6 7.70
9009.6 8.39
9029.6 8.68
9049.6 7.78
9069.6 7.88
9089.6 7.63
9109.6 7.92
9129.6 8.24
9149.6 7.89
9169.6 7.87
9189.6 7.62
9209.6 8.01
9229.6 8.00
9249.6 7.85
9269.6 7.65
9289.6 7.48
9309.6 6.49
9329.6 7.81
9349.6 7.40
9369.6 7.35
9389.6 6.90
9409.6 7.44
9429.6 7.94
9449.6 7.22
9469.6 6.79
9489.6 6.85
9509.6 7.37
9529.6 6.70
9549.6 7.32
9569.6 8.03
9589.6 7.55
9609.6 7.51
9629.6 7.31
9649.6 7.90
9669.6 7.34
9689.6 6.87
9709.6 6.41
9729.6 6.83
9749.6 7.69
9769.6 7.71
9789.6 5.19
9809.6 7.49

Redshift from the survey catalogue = 0.181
